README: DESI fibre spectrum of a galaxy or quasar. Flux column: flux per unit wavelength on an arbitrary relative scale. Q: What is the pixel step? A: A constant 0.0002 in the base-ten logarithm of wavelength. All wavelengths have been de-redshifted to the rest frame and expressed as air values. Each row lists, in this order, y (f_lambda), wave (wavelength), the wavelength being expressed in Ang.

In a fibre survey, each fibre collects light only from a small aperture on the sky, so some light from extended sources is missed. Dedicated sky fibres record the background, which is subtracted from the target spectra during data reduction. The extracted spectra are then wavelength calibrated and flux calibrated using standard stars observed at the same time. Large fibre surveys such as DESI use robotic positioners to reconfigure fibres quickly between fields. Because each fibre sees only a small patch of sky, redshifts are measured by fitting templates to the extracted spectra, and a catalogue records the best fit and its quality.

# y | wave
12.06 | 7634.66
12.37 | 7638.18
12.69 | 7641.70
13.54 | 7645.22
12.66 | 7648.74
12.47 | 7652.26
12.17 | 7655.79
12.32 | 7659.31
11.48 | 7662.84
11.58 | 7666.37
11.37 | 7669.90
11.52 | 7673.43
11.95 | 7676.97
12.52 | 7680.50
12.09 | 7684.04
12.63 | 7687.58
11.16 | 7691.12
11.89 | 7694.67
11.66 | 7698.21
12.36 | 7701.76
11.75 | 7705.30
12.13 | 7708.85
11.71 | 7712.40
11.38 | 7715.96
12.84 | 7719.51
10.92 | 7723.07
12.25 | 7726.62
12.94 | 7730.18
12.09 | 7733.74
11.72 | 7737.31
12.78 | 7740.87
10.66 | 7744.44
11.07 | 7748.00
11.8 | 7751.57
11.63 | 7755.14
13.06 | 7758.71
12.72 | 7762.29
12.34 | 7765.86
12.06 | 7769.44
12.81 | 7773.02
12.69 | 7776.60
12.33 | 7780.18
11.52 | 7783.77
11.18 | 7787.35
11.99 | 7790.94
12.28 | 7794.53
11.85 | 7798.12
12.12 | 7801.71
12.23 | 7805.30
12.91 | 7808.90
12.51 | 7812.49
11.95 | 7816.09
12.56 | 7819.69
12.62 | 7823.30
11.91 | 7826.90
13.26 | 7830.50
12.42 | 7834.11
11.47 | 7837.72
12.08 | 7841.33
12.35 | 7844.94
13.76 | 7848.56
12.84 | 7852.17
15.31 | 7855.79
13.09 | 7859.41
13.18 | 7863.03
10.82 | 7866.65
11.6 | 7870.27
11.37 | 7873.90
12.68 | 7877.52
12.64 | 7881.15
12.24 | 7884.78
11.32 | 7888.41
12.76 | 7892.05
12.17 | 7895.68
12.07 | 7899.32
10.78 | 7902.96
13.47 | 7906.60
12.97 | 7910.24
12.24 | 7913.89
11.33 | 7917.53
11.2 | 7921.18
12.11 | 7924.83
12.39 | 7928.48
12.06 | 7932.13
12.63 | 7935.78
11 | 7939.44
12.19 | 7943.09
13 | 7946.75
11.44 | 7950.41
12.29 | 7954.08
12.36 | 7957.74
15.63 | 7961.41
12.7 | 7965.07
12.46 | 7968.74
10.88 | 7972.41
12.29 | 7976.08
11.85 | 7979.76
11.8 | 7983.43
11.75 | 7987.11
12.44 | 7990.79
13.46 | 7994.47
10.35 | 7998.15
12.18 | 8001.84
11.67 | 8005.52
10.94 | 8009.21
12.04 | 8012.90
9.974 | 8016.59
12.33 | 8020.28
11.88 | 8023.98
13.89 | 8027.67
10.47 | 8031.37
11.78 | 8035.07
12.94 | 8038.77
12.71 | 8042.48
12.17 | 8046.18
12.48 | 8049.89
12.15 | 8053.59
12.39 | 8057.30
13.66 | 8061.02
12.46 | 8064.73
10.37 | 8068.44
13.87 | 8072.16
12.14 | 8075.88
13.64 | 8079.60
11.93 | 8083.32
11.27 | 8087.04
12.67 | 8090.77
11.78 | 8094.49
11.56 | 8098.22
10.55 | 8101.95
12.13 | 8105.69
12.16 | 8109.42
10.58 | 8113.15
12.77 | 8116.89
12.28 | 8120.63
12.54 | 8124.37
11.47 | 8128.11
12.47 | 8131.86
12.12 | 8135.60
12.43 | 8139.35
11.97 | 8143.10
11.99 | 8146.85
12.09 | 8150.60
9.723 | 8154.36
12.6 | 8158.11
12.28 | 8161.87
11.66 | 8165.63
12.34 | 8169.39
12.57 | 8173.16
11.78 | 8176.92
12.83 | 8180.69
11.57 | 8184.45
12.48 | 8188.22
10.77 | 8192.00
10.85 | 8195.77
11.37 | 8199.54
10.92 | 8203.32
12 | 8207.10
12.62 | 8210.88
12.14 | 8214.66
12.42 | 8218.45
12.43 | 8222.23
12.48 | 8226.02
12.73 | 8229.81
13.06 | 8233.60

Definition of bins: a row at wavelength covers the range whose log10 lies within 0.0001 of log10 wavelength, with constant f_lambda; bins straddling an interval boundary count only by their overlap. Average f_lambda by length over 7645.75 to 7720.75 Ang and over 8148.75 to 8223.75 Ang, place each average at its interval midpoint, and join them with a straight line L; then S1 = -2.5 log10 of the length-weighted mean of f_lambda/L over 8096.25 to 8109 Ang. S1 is 0.04 mag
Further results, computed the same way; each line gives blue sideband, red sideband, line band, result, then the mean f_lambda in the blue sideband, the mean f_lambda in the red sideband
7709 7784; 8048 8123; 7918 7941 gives 0.02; 12.1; 12.1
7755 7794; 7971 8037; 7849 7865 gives -0.13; 12.2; 11.8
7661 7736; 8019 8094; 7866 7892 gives 0.02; 11.9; 12.3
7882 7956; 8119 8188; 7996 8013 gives 0.06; 12.1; 12.1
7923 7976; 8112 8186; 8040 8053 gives -0.02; 12.4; 12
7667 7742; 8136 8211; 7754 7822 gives -0.03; 12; 11.8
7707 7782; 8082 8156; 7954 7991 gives -0.04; 12.1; 11.8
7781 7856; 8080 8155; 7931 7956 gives 0.01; 12.4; 11.9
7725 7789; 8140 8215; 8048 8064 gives -0.07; 12.1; 11.8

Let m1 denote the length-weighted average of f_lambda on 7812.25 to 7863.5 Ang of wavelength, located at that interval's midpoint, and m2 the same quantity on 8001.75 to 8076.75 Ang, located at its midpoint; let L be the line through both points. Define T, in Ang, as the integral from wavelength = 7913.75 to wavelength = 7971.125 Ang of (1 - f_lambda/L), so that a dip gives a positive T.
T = 0.5 Ang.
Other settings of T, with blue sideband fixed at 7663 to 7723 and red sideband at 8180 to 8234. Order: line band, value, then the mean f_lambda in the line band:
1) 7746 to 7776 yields -0.78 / 12.2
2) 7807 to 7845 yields -1.48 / 12.4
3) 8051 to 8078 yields -1.09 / 12.4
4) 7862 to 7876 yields 0.27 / 11.7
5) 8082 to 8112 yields 0.62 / 11.7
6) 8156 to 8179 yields -0.37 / 12.2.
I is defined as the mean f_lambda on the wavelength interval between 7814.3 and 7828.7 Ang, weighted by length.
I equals 12.3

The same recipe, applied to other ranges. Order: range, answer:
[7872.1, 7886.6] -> 12.2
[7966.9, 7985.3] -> 11.9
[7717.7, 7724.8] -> 11.9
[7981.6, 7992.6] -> 12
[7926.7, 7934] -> 12.2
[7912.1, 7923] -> 11.6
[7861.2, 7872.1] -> 11.9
